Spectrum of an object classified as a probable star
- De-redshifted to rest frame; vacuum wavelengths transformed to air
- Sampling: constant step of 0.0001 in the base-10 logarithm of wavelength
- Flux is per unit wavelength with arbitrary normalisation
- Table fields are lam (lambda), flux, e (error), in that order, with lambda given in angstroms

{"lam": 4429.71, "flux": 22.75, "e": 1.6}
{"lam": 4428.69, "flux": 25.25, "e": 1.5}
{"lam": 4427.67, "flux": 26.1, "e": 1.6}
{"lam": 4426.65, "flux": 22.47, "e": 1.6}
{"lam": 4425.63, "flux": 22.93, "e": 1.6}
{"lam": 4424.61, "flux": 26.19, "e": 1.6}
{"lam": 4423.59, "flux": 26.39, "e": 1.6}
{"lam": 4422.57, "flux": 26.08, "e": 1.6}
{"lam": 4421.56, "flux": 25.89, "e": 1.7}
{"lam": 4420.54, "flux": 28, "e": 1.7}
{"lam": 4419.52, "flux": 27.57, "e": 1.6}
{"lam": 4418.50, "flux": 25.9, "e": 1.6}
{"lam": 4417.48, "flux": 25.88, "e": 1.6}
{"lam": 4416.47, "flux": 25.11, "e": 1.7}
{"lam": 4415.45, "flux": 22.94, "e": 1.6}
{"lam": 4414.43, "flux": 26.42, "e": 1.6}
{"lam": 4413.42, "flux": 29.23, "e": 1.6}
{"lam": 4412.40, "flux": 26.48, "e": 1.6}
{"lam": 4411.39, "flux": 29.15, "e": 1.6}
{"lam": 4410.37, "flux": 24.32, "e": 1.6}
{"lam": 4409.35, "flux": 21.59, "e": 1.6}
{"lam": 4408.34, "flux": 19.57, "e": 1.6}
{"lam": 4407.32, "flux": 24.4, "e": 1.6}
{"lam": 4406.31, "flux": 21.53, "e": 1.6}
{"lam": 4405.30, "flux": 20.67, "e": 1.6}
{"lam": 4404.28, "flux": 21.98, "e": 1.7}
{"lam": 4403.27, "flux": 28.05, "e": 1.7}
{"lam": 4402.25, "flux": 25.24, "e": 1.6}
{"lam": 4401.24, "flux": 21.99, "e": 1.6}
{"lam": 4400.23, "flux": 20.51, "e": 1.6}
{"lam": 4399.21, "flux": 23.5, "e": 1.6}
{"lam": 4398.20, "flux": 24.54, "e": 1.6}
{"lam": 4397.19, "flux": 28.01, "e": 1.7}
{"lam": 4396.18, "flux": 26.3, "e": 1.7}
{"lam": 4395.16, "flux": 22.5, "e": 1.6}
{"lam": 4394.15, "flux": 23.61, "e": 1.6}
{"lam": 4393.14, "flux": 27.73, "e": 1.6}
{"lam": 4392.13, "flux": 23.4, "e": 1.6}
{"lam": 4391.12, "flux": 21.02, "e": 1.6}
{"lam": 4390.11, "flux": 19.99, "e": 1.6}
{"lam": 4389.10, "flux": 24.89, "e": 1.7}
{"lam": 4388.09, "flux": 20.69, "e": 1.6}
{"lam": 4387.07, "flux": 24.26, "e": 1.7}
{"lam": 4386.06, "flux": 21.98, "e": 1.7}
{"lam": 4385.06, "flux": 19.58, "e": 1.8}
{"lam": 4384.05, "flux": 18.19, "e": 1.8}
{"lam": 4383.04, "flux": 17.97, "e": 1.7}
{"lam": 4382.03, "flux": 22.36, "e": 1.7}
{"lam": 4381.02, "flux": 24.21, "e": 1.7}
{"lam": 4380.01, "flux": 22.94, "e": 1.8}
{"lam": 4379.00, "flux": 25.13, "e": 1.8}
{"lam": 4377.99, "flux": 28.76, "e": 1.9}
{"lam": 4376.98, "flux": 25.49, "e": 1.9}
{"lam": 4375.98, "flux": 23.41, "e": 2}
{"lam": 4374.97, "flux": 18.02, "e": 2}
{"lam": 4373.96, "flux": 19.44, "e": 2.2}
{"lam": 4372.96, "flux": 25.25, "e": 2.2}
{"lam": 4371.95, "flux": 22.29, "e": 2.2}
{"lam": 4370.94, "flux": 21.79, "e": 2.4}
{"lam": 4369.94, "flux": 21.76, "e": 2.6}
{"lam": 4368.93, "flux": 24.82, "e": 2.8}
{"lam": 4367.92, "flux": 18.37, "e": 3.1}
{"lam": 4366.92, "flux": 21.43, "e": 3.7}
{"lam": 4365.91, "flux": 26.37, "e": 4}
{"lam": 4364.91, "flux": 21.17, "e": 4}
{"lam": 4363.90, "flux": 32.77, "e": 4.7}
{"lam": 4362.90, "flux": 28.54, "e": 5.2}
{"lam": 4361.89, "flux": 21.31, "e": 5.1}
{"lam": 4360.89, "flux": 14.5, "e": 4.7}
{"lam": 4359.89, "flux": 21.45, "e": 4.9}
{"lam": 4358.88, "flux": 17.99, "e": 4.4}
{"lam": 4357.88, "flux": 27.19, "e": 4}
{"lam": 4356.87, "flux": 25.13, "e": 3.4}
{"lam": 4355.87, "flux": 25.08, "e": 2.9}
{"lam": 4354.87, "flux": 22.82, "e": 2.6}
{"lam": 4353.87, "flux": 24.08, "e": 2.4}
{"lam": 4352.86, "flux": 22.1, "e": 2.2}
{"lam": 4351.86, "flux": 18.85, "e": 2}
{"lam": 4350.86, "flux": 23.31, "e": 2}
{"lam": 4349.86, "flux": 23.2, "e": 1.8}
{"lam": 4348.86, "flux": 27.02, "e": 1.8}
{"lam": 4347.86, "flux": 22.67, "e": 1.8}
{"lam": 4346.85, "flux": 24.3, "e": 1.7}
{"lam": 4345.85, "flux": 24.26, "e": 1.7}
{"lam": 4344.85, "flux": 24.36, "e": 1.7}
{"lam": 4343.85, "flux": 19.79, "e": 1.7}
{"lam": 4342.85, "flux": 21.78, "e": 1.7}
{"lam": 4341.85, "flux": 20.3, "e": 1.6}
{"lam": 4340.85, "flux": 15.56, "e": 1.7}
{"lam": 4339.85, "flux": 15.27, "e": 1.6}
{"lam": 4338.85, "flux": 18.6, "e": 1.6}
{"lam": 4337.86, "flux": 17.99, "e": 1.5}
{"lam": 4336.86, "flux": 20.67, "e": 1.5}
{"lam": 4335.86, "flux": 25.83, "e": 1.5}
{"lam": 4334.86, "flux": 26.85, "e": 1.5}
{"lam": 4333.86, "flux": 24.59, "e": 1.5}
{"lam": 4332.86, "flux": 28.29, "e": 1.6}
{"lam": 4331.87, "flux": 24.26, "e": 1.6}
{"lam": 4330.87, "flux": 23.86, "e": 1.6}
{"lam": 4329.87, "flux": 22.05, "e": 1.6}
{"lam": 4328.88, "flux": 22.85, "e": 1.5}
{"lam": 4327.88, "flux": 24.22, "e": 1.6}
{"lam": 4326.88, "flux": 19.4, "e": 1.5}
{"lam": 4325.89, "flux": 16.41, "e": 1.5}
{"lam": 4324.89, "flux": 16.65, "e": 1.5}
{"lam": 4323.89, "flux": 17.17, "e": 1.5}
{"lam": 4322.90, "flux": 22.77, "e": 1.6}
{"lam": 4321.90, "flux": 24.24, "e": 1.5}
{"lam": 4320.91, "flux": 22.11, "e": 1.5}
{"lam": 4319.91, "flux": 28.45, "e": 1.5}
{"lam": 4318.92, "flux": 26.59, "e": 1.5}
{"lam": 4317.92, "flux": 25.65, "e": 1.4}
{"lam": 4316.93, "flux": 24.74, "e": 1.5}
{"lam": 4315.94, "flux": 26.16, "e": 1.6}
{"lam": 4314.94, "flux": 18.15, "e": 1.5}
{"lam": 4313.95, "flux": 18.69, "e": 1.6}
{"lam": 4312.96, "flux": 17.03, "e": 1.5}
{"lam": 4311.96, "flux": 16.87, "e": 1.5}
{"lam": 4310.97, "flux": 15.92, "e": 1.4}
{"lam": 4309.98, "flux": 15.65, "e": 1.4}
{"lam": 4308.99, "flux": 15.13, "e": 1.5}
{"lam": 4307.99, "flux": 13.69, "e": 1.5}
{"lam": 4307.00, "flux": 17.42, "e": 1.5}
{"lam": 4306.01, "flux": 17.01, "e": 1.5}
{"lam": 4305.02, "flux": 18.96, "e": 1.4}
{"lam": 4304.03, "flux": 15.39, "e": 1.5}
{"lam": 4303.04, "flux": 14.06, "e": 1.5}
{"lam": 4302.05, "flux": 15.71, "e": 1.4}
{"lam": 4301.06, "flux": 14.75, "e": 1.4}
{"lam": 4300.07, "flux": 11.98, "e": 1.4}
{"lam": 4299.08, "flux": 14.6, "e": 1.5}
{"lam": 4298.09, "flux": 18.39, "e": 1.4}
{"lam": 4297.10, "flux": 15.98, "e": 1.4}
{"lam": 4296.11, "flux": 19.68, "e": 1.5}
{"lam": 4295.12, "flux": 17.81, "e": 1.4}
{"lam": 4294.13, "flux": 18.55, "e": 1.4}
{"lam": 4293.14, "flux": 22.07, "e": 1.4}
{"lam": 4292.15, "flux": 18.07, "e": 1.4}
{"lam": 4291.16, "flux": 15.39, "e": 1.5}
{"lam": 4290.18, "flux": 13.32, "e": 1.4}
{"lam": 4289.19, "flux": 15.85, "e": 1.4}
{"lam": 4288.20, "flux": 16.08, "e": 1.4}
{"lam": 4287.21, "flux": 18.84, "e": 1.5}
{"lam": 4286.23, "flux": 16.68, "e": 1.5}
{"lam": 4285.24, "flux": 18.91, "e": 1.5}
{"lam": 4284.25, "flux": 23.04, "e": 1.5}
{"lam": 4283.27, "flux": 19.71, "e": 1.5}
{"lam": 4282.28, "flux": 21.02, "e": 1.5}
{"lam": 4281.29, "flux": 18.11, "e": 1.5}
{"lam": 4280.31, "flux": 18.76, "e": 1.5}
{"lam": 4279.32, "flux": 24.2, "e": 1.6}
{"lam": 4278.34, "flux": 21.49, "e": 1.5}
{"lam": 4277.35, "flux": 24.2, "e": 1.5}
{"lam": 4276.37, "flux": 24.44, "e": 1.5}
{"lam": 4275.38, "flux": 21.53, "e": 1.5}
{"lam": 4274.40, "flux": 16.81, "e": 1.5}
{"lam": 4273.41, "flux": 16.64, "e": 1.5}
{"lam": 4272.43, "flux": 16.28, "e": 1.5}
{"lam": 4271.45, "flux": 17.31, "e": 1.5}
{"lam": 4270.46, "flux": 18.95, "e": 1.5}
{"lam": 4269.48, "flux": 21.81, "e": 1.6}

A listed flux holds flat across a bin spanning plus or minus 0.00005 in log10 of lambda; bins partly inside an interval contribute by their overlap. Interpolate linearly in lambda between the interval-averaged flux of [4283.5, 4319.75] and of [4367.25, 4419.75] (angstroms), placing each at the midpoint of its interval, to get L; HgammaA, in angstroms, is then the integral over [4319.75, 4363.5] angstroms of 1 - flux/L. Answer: -4.0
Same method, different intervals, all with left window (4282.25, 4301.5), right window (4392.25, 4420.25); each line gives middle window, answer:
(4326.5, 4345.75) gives -1.70 angstroms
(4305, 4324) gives -1.30 angstroms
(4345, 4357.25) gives -1.39 angstroms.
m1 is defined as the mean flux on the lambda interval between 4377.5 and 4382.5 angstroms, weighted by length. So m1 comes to 24.7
